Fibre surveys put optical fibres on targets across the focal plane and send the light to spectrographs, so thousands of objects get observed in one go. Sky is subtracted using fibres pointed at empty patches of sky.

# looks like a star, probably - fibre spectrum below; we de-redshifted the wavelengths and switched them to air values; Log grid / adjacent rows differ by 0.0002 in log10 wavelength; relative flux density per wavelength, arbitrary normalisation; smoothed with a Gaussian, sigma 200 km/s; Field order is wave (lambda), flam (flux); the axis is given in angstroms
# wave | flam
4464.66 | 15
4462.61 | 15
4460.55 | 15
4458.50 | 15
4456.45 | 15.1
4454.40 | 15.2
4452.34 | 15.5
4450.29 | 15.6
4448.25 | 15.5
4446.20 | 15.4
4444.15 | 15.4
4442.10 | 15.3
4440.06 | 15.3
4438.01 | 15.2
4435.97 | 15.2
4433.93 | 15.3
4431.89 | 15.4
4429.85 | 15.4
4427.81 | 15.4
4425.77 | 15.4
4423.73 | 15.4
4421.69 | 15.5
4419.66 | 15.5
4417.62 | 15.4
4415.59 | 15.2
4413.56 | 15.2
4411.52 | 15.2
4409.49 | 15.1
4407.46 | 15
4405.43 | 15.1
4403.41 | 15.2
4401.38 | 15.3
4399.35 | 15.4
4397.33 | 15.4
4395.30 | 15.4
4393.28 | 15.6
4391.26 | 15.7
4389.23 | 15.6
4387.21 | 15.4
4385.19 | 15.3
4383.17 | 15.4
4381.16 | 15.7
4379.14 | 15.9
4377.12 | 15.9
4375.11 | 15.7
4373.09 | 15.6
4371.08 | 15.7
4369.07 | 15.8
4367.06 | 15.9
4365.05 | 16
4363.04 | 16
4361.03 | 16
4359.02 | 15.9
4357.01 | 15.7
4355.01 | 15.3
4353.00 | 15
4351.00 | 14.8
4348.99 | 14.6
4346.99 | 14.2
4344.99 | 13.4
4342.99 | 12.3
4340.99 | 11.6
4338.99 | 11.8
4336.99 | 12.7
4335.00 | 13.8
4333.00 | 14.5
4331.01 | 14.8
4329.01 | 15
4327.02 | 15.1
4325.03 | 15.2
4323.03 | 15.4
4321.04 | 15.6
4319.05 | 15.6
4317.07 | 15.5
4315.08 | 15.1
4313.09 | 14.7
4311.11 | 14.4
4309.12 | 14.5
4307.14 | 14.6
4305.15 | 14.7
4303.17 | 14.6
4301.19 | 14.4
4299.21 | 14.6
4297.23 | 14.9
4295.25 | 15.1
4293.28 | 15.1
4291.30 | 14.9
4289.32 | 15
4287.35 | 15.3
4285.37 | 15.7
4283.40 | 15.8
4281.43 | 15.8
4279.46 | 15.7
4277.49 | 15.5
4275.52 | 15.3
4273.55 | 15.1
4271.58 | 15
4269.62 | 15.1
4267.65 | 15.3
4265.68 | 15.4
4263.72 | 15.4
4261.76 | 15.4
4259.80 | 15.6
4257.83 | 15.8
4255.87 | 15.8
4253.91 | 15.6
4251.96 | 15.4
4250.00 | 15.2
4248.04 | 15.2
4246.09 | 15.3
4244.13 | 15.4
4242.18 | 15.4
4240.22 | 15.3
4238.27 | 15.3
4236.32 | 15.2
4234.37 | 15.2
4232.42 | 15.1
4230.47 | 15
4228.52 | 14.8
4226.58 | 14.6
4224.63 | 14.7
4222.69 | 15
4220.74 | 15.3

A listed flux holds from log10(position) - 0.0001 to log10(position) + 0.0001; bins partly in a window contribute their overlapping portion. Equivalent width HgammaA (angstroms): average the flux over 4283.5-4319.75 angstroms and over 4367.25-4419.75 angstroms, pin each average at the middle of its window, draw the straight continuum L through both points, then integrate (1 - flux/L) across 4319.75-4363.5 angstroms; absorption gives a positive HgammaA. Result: 2.0 angstroms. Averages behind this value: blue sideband 14.9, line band 14.5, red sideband 15.5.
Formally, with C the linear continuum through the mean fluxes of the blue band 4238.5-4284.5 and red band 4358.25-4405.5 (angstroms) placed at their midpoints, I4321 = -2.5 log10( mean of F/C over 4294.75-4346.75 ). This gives 0.084 mag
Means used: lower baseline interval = 15.4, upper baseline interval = 15.6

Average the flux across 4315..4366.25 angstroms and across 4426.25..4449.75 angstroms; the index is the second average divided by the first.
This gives 1.05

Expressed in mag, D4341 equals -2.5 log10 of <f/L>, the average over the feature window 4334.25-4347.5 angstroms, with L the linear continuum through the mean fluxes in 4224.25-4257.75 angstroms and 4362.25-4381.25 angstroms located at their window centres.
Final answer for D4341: 0.22 mag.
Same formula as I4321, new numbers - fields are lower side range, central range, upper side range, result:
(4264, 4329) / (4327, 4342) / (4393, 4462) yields 0.122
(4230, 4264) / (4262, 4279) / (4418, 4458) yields 0.006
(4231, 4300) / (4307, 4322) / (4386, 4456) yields 0.022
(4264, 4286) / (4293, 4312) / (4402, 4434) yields 0.052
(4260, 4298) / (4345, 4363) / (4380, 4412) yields 0.016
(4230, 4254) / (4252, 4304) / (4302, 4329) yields -0.010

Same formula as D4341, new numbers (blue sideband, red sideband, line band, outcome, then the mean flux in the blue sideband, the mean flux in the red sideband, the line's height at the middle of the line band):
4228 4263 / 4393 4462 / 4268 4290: -0.004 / 15.3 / 15.3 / 15.3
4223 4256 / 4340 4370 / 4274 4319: -0.004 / 15.2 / 14.8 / 15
